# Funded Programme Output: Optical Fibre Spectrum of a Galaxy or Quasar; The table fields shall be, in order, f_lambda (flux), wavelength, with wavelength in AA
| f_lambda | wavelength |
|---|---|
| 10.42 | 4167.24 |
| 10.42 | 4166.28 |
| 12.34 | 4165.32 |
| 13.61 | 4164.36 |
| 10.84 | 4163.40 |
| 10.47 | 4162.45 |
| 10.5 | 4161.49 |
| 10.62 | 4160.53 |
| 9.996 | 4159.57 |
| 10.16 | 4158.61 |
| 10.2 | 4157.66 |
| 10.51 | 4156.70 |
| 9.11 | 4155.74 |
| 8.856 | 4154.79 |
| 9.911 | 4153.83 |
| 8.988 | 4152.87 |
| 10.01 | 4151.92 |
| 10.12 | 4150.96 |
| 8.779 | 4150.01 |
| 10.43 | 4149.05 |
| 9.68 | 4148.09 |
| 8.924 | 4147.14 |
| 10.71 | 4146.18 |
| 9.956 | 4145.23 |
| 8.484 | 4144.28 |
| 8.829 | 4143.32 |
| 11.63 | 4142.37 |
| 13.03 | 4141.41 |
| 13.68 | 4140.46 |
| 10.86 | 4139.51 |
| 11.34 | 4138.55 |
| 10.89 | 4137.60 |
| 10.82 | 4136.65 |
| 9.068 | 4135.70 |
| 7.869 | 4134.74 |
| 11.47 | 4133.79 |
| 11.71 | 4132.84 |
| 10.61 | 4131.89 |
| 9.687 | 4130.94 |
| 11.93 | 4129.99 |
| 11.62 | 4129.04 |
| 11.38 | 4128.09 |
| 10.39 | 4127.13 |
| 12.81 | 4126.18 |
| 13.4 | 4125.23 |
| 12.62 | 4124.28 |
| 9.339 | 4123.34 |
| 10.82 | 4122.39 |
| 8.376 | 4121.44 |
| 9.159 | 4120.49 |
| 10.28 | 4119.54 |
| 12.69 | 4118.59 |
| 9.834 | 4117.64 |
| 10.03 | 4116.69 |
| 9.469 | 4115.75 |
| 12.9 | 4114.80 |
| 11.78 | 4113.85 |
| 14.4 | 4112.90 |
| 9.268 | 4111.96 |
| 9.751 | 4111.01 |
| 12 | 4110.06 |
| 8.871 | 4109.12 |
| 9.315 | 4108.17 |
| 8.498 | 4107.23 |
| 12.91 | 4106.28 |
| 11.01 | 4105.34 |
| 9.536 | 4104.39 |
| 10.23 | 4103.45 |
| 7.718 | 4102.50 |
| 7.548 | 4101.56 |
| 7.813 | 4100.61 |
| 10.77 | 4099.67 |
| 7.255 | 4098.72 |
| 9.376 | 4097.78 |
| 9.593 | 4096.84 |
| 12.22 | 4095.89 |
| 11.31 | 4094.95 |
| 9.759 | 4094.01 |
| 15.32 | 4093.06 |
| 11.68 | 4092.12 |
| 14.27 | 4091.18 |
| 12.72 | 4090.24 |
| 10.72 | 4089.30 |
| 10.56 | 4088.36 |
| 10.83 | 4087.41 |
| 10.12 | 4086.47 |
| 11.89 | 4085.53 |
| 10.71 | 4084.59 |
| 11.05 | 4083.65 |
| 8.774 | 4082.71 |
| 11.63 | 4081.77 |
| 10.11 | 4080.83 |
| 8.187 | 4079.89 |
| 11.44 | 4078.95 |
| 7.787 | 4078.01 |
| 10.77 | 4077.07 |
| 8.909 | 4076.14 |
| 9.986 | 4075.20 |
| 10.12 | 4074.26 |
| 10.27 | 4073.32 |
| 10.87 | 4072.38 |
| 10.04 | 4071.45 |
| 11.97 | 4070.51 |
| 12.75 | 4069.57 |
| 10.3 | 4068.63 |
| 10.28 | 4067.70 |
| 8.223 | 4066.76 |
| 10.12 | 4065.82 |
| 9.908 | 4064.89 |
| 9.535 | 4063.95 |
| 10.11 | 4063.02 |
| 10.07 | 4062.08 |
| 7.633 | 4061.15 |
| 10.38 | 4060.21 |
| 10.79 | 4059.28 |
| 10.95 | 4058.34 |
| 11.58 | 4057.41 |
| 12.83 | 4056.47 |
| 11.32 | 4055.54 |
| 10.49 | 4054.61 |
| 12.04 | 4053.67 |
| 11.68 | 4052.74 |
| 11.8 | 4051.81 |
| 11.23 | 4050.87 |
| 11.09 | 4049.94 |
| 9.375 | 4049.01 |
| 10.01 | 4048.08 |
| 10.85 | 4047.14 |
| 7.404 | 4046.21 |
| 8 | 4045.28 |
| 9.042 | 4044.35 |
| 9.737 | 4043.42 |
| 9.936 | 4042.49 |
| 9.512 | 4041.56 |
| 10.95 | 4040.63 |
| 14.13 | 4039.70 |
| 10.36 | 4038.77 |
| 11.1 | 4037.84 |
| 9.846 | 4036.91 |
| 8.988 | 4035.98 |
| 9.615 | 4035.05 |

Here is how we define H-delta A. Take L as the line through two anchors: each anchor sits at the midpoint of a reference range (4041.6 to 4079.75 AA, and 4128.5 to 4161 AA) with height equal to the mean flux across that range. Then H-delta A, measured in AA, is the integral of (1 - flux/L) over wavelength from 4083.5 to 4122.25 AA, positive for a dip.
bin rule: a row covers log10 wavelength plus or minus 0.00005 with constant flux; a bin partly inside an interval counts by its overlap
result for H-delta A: -1.1 AA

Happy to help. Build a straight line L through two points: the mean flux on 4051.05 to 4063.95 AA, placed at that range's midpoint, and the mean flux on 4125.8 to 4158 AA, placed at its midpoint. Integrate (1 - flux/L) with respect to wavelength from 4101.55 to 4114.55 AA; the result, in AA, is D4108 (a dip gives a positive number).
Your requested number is 0.30 AA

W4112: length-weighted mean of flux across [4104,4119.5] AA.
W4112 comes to 10.8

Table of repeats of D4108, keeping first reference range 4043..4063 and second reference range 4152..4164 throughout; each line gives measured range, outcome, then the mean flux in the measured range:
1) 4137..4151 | -0.6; 10.5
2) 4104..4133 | -1.9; 10.8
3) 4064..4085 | 0.3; 10.2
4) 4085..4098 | -1.5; 11.5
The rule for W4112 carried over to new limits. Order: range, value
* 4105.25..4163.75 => 10.5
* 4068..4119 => 10.5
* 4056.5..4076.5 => 10.3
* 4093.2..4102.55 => 9.62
